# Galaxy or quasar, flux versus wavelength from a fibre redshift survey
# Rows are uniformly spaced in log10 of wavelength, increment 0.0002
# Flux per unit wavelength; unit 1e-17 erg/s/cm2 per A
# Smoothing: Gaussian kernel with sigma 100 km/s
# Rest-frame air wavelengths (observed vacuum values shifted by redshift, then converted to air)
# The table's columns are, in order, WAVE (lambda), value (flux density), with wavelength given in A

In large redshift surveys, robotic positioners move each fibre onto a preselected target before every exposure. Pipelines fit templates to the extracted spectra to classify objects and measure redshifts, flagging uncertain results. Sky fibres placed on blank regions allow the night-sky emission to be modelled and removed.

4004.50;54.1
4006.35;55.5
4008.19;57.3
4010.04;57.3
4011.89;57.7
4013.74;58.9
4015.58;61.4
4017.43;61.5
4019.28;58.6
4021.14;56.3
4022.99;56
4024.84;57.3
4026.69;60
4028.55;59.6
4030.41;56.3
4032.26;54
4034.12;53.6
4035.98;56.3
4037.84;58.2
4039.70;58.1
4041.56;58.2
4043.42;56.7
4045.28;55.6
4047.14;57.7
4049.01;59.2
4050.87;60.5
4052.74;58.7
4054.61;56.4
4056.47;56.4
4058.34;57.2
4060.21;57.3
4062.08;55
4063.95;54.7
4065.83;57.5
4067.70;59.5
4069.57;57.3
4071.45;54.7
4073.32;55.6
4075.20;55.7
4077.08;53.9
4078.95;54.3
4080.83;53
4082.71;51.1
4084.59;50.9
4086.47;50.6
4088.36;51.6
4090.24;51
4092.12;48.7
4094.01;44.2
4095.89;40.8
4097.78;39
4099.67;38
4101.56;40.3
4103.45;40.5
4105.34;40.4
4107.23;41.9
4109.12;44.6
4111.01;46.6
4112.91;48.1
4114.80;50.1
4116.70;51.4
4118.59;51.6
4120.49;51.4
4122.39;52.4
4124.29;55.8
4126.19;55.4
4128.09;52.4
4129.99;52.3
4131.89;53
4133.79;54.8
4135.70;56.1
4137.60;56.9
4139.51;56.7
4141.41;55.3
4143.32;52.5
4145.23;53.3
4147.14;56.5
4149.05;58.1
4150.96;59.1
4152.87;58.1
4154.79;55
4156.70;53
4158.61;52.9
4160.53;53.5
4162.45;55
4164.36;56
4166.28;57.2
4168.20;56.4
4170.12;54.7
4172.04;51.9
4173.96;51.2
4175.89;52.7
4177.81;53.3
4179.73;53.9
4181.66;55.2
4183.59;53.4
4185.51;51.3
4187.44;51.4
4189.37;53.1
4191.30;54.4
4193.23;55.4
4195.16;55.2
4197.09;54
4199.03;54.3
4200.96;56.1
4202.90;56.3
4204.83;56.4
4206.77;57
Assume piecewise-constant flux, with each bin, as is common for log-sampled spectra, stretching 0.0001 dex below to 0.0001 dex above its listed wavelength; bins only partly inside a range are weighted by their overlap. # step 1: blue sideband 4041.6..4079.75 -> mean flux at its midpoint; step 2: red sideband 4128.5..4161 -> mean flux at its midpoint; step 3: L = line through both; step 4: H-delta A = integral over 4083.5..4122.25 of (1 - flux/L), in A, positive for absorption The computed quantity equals 6.7 A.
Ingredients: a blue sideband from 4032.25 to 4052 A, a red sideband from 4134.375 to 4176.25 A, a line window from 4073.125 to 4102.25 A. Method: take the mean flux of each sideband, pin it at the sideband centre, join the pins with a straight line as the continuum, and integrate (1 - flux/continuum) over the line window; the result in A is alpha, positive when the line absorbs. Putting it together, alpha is 4.1 A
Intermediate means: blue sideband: 57.3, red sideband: 55.1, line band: 48.5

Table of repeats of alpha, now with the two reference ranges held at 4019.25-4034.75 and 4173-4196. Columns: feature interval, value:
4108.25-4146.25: 1.4 A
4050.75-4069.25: -0.4 A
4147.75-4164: -0.5 A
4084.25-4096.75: 1.6 A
